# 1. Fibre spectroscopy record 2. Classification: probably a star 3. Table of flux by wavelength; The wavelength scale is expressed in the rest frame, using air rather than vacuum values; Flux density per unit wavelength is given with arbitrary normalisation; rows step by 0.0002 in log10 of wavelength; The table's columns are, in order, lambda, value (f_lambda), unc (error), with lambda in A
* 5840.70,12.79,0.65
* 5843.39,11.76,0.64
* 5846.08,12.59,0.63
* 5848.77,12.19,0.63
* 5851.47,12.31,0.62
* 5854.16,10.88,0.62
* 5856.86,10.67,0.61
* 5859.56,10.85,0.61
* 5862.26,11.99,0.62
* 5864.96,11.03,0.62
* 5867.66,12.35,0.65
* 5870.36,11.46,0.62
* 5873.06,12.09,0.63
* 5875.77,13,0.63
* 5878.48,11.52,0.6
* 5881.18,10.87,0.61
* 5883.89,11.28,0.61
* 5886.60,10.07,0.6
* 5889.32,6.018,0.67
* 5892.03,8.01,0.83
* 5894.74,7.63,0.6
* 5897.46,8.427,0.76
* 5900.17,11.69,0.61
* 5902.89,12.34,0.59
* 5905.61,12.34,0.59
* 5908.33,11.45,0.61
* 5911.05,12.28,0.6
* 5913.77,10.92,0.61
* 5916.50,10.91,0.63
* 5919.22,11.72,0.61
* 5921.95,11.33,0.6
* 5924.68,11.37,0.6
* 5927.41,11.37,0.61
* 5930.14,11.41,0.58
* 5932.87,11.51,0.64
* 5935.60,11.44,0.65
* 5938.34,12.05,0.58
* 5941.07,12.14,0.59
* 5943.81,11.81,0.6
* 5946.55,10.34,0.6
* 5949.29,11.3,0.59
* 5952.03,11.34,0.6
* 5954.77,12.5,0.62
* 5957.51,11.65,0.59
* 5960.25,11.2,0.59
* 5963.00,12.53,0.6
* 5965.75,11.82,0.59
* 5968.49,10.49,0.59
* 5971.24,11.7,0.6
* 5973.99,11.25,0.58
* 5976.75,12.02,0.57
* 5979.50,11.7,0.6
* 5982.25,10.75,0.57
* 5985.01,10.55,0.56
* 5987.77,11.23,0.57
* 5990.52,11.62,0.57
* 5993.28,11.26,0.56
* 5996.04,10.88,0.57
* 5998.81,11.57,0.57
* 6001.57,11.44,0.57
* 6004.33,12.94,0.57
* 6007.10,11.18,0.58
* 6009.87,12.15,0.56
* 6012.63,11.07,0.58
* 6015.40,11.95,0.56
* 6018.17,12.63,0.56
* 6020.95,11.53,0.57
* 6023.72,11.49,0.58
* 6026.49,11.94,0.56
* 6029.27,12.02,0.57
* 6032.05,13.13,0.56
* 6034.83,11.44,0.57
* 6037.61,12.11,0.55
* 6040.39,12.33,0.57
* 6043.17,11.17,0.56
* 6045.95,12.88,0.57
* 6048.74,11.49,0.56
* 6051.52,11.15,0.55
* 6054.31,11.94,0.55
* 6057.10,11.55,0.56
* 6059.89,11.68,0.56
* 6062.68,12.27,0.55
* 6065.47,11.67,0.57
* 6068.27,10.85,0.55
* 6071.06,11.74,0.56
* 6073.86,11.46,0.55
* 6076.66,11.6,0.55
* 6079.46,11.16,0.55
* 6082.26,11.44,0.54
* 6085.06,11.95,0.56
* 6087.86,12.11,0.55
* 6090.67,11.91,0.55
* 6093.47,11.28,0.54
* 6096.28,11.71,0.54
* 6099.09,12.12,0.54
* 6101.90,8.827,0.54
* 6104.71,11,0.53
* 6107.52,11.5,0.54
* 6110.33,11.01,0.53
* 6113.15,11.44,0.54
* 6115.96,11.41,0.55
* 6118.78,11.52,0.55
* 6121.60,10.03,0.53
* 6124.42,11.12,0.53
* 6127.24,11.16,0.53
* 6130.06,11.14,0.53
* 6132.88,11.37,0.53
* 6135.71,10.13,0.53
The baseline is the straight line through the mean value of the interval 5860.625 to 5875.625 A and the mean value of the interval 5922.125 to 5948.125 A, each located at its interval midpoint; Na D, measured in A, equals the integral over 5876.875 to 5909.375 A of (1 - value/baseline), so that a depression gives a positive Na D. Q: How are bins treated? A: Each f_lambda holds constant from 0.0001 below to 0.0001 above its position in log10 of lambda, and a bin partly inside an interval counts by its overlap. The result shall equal 4.36 A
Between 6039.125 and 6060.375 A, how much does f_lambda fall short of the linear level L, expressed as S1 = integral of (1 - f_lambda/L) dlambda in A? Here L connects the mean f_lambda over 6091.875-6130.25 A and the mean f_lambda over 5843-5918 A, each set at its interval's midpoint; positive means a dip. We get -1.3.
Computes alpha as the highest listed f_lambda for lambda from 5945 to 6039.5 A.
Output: 13.13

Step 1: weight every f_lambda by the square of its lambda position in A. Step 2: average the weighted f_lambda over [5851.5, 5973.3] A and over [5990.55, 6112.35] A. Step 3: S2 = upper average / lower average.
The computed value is 1.09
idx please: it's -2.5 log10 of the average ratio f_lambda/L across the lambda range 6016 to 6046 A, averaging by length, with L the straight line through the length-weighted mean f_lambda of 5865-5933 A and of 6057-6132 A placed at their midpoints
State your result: -0.08 mag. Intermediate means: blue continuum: 10.9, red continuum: 11.4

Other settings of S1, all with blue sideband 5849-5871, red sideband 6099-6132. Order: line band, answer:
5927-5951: -0.3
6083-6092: -0.7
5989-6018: -1.2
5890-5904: 2.5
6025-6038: -1.1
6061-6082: -0.9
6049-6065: -0.9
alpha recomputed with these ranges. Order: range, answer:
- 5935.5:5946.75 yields 12.14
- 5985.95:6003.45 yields 11.62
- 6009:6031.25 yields 12.63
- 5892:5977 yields 12.53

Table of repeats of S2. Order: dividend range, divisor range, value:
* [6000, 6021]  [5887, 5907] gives 1.30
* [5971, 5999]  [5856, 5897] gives 1.11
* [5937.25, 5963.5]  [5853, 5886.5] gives 1.05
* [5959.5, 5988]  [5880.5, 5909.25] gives 1.17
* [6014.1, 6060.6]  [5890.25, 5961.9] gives 1.11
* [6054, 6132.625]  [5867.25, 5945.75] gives 1.10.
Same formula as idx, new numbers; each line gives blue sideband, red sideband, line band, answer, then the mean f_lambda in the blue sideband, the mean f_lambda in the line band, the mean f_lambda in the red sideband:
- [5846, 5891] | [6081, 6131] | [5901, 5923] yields -0.04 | 11.2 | 11.7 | 11.3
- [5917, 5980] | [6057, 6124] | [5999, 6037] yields -0.04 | 11.6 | 11.9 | 11.4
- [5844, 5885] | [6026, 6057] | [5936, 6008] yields 0.03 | 11.7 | 11.5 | 11.9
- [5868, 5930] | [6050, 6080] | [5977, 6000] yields 0.00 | 10.9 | 11.2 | 11.6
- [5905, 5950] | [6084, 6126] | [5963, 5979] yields -0.01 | 11.5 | 11.6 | 11.3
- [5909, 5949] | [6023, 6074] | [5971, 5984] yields 0.02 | 11.5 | 11.4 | 11.8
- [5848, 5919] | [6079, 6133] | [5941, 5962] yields -0.05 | 10.9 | 11.5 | 11.3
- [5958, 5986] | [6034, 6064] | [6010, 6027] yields -0.01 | 11.4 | 11.8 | 11.8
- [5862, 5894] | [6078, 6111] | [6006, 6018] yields -0.06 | 10.7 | 11.7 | 11.3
